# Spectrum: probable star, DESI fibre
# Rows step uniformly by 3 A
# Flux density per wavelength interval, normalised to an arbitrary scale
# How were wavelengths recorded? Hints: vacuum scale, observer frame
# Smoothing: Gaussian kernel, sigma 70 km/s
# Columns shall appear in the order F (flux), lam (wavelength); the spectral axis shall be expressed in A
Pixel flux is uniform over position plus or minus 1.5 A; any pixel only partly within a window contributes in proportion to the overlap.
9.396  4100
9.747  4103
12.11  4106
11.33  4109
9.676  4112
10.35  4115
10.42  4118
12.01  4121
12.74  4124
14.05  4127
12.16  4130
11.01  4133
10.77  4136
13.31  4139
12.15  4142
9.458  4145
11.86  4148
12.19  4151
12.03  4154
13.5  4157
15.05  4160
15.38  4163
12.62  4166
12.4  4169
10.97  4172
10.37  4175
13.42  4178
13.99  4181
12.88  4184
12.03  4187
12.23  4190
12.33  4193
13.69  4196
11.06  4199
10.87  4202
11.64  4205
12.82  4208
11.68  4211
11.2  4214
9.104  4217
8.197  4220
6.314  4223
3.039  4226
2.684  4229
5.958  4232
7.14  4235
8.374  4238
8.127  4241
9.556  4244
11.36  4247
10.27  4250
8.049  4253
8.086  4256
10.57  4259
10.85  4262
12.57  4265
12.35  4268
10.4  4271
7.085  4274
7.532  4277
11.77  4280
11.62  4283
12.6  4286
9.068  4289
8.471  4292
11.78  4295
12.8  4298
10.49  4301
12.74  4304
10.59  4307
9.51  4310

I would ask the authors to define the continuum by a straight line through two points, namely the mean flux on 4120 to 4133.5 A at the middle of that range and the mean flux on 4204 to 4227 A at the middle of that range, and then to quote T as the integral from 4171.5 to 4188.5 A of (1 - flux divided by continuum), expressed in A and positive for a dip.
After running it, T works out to -2.82 A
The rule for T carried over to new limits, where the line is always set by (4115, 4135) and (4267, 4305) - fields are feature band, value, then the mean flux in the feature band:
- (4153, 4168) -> -2.7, 13.7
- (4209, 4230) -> 6.5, 7.7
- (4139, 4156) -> 0.0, 11.8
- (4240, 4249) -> 0.9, 9.8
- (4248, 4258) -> 1.7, 9.02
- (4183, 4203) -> -1.4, 12.2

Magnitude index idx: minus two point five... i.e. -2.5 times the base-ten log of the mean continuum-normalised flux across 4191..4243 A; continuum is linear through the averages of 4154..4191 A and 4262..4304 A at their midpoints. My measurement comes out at 0.307 mag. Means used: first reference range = 12.9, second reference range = 10.7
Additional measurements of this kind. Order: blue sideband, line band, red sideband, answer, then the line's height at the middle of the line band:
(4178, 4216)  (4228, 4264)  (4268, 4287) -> 0.27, 11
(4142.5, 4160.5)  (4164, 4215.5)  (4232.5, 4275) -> -0.09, 11.2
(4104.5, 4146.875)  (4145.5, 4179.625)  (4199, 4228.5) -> -0.19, 10.6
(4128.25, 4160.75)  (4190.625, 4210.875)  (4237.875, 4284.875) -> -0.09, 11.1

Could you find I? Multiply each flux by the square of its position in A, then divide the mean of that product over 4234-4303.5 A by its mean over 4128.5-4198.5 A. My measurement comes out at 0.9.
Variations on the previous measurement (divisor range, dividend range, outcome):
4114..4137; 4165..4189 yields 1.08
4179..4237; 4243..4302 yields 1.08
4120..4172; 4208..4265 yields 0.72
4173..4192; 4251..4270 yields 0.87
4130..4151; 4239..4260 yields 0.86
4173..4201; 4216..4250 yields 0.61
